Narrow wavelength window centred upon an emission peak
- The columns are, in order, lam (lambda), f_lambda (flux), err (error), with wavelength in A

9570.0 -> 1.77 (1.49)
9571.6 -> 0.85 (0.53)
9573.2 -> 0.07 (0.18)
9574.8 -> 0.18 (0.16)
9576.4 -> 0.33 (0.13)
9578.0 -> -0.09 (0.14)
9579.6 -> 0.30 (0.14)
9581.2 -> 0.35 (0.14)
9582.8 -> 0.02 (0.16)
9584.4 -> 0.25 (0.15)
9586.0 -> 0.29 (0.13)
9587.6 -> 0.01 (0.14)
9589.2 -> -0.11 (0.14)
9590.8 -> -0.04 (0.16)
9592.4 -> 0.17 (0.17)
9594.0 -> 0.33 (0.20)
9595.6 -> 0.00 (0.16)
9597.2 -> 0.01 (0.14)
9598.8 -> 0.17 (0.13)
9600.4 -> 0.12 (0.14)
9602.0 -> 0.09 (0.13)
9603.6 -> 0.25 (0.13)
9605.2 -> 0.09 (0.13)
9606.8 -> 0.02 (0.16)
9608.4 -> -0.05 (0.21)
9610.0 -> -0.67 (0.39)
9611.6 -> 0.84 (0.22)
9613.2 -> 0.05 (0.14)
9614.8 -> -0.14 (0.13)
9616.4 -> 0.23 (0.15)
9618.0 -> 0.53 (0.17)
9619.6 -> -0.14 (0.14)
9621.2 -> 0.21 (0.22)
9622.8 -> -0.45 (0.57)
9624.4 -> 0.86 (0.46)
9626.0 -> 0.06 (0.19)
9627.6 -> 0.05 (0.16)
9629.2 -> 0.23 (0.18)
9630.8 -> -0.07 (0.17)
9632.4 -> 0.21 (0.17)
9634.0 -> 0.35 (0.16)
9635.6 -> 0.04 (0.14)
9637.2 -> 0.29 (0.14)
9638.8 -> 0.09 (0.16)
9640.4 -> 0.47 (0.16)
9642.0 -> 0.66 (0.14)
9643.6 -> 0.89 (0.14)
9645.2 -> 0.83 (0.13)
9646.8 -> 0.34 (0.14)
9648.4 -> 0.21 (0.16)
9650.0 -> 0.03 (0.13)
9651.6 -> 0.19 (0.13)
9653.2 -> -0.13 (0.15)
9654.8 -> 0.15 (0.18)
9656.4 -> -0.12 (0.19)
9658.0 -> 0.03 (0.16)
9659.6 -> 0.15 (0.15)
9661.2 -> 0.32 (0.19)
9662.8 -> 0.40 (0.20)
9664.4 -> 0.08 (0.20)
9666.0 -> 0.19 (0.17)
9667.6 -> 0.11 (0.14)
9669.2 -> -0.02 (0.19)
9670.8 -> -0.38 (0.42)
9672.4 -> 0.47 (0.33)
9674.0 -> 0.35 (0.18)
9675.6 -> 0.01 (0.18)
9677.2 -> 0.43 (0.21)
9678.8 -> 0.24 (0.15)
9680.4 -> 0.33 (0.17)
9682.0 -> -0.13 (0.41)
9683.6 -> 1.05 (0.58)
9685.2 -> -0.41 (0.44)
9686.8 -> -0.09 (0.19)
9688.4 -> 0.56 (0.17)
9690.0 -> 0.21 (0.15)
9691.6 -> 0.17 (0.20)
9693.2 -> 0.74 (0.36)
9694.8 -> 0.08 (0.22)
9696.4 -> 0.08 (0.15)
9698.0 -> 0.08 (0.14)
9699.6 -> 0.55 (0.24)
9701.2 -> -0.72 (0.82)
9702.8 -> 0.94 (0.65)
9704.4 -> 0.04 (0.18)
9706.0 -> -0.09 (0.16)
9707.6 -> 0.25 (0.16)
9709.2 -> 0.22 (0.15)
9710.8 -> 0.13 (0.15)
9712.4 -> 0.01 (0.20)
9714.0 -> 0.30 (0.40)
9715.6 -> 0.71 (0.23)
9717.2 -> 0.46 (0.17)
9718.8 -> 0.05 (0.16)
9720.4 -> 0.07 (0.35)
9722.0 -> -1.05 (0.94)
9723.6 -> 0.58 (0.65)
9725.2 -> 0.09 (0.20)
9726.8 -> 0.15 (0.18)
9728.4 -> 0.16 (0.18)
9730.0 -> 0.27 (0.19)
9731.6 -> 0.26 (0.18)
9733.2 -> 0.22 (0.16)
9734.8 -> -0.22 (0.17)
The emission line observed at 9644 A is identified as H-alpha 6563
